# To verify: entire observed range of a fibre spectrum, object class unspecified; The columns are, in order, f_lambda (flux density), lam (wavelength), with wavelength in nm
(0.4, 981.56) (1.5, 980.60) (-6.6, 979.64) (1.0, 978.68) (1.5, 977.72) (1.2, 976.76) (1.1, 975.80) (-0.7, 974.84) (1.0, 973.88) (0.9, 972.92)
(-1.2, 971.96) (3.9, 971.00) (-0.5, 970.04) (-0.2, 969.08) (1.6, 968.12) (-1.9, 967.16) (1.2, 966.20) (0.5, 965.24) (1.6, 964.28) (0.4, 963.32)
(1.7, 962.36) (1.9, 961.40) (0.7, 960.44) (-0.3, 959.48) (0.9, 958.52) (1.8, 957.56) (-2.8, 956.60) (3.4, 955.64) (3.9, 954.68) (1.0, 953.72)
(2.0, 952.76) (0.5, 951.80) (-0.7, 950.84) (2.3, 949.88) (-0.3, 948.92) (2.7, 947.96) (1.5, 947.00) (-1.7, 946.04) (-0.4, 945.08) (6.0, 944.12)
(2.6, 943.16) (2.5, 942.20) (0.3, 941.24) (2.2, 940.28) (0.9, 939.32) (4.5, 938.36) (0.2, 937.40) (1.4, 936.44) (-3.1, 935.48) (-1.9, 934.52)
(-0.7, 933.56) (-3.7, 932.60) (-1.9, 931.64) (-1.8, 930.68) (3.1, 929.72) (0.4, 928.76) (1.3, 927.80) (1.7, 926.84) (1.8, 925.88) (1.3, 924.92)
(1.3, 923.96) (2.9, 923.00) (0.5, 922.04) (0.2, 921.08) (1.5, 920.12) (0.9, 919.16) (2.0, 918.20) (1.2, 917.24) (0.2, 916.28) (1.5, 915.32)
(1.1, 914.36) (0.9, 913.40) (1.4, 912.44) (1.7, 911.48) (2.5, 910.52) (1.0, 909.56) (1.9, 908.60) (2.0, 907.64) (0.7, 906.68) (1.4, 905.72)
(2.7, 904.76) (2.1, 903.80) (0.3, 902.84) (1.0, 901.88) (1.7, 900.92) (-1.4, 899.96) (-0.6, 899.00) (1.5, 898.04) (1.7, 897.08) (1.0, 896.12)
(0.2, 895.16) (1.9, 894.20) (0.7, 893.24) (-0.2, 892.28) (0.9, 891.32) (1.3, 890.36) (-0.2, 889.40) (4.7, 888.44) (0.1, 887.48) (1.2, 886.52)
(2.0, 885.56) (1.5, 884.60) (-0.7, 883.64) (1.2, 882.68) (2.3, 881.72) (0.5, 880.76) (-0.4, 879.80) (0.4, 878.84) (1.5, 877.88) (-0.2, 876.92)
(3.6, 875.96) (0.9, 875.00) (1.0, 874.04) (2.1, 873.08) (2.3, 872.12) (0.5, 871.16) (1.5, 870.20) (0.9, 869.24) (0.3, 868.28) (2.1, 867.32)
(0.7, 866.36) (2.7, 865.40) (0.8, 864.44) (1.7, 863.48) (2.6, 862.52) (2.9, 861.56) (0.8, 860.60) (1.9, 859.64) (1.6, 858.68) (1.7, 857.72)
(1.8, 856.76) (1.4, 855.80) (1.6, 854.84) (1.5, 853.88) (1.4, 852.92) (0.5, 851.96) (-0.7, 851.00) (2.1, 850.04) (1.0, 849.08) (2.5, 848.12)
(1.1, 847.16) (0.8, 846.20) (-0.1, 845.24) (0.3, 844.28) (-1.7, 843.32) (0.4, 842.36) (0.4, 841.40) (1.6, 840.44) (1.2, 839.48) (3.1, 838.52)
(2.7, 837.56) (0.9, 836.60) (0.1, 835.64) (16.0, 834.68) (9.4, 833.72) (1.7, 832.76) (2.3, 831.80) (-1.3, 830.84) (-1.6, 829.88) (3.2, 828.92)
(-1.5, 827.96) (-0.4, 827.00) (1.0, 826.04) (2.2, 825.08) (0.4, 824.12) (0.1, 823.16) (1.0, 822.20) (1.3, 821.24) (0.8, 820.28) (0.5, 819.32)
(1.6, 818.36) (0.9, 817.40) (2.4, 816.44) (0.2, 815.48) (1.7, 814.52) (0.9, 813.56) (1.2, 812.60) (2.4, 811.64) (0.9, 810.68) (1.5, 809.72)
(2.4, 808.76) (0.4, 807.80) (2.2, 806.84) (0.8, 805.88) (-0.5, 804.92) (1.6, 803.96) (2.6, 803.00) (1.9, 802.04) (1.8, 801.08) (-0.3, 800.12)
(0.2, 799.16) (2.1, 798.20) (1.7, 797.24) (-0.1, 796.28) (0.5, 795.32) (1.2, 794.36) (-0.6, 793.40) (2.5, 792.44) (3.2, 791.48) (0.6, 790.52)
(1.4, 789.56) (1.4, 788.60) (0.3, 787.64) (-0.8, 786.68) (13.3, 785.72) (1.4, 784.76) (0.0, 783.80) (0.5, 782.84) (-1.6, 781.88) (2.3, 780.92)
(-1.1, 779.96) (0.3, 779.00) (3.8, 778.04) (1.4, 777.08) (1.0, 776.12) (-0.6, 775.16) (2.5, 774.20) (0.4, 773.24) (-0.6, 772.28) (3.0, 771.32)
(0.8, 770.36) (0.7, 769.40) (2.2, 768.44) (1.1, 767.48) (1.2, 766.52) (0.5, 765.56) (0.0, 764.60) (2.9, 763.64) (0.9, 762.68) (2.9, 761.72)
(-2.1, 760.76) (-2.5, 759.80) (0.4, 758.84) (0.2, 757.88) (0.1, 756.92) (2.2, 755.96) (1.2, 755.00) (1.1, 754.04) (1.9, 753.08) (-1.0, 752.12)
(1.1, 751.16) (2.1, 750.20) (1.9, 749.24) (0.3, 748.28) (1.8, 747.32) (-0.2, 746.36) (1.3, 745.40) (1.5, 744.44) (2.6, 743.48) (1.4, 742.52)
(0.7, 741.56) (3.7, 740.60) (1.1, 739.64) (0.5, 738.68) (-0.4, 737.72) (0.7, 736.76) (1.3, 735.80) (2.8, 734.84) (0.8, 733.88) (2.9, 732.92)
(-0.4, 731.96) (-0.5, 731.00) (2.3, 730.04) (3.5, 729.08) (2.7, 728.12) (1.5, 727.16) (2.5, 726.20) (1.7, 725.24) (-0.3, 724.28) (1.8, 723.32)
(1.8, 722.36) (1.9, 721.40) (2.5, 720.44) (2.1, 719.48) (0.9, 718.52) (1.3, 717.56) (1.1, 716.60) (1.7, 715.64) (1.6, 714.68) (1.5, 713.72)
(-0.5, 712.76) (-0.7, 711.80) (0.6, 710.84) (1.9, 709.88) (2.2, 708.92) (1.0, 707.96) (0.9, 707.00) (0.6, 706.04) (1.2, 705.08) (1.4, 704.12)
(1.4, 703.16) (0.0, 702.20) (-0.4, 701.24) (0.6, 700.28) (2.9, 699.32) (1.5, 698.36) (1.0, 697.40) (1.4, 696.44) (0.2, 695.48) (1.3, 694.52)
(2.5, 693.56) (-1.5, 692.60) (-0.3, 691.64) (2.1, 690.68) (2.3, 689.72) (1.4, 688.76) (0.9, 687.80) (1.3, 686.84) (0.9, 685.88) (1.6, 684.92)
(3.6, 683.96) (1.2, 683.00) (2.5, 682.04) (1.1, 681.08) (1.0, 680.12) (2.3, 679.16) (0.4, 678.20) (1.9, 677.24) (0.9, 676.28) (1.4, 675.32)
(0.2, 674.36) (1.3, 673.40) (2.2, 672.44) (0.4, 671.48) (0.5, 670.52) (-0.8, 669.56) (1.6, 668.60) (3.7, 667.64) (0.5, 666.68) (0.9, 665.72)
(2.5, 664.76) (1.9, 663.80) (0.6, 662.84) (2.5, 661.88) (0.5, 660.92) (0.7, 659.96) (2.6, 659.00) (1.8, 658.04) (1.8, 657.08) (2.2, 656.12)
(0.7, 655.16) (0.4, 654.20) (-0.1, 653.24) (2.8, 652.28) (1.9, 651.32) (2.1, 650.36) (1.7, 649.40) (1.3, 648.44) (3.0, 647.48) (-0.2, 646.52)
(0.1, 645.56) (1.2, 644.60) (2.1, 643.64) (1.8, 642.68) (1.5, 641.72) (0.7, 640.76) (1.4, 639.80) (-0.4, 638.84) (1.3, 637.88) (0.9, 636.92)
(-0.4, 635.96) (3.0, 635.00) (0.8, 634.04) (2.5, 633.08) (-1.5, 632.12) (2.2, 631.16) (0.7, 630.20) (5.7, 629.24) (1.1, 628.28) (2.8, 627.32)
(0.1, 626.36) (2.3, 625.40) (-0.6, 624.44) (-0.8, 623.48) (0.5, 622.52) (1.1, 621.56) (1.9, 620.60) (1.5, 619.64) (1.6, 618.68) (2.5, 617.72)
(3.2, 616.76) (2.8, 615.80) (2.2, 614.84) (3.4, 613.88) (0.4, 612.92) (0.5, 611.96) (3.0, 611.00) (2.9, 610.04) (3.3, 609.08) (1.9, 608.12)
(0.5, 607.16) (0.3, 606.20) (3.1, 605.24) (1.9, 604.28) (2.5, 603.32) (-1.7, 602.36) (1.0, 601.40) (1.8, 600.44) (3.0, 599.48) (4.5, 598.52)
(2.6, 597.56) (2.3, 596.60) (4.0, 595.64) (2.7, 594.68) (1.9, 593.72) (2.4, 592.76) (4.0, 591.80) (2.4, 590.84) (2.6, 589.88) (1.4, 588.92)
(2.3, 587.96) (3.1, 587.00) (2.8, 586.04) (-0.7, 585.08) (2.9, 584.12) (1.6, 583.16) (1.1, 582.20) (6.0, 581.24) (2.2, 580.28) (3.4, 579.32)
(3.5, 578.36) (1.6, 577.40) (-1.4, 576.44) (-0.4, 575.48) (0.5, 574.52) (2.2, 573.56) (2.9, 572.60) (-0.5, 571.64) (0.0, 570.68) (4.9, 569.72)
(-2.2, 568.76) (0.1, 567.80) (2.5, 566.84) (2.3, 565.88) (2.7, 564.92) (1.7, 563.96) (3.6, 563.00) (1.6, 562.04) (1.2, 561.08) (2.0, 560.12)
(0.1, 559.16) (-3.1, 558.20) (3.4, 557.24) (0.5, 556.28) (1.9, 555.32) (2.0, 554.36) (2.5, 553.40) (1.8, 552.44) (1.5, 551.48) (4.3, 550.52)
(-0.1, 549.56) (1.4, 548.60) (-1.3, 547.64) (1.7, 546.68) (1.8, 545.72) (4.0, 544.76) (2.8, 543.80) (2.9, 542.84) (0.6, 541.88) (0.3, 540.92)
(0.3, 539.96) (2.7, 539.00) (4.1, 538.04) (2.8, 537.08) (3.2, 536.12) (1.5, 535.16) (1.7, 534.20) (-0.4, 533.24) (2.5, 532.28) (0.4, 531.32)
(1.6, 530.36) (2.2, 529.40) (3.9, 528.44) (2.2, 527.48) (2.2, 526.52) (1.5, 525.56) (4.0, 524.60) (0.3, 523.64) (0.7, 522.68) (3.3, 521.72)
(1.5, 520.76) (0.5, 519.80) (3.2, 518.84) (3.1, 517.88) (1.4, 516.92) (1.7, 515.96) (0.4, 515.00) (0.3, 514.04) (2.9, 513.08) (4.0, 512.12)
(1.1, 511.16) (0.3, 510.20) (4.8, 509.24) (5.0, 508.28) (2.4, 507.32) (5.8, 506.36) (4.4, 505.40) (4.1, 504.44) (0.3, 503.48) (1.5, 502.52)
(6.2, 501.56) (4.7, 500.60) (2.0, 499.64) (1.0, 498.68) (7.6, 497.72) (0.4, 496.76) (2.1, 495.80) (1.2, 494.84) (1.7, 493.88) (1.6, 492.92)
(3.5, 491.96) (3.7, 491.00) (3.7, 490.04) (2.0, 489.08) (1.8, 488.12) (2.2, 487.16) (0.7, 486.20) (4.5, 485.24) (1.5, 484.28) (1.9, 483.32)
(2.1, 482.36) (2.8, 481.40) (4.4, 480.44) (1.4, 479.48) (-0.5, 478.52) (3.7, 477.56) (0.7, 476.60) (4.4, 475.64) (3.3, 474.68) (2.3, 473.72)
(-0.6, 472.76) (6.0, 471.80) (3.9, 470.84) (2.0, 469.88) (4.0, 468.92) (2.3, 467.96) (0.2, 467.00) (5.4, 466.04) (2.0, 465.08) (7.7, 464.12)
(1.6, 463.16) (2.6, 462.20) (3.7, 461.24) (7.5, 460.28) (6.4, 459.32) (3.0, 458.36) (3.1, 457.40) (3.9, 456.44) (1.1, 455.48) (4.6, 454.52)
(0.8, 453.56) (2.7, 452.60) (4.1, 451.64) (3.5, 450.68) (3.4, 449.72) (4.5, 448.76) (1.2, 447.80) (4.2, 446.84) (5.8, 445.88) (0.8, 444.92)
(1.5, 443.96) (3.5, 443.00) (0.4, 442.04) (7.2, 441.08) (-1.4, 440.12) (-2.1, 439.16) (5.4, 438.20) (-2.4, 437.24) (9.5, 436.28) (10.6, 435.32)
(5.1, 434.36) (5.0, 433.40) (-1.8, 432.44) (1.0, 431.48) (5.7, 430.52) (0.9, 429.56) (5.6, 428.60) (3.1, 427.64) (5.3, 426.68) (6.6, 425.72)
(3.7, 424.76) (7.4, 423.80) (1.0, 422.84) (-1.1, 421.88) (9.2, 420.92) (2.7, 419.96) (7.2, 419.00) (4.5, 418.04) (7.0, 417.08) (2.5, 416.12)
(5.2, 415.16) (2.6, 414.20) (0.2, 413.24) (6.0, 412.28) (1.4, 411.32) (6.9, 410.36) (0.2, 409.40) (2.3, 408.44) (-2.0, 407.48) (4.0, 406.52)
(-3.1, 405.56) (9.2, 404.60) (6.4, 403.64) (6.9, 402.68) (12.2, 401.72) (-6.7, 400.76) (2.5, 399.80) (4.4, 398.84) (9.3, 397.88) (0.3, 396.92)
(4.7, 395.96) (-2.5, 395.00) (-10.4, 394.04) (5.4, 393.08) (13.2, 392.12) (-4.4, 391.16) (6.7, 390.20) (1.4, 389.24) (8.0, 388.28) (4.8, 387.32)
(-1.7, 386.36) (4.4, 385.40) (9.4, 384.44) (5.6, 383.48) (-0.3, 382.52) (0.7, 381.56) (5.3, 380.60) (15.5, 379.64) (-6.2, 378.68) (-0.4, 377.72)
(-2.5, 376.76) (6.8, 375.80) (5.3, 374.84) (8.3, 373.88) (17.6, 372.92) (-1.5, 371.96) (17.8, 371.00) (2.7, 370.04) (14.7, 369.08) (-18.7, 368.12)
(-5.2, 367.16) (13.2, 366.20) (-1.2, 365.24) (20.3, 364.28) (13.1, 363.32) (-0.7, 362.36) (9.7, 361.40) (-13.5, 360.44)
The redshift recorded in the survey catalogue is 1.24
